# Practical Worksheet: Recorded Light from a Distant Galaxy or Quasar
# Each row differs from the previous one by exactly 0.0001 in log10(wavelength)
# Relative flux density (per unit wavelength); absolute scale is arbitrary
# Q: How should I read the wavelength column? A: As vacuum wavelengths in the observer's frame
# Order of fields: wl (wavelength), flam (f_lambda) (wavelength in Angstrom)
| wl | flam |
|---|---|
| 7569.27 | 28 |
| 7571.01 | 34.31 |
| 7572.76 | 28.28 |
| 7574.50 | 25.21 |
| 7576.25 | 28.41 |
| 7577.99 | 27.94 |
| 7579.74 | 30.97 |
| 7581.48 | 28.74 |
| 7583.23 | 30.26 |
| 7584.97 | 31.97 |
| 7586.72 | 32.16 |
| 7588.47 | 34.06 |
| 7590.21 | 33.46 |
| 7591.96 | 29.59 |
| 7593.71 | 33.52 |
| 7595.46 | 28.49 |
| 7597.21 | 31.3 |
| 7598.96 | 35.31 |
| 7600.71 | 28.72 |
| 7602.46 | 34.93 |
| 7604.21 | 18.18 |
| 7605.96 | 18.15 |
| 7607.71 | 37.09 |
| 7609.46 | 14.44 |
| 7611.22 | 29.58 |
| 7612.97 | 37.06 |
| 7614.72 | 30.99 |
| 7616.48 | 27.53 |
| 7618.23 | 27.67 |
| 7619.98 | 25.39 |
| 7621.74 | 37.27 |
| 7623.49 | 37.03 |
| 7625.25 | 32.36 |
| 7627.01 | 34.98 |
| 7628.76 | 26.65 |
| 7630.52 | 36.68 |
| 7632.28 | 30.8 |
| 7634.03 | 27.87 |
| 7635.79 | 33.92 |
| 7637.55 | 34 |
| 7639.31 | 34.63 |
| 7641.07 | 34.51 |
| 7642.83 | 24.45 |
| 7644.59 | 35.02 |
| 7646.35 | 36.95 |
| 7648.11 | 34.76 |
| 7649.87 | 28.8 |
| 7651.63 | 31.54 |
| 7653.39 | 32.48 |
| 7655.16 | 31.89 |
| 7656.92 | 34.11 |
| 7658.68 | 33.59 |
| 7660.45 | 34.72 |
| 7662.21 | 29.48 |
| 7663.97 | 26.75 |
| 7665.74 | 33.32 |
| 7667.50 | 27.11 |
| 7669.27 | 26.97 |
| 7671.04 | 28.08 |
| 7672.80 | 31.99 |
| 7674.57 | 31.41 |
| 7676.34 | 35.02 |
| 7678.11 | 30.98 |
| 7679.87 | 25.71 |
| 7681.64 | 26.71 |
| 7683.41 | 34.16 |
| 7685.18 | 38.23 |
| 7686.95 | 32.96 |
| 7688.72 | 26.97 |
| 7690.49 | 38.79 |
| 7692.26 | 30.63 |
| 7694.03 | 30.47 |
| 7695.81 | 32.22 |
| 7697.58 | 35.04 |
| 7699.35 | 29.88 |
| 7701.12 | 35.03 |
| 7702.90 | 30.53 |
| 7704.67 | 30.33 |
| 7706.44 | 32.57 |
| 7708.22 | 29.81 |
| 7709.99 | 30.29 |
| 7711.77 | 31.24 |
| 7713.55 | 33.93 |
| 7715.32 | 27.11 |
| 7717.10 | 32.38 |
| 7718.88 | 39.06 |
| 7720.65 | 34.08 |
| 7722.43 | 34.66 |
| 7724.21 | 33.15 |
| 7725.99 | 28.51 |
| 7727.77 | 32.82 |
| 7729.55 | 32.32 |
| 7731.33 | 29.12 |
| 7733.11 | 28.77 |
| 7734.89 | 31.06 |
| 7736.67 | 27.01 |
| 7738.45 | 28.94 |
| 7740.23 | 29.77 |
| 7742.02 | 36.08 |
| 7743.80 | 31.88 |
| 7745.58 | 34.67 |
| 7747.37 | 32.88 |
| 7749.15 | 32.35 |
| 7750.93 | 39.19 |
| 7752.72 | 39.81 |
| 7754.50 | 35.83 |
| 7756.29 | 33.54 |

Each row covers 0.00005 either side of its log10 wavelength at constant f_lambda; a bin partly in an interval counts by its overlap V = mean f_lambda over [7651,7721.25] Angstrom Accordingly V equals 31.7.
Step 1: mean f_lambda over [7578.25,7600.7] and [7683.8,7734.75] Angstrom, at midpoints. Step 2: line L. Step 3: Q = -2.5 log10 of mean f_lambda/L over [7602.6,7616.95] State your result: 0.17 mag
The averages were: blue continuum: 31.4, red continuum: 32.2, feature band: 27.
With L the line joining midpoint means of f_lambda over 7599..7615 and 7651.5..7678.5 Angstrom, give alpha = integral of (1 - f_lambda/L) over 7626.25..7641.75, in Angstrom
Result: -1.7 Angstrom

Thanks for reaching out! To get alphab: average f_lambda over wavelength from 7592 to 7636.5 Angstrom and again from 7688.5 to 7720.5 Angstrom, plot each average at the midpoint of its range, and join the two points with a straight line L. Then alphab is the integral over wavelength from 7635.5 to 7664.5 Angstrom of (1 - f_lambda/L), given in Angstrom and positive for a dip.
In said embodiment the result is -1.4 Angstrom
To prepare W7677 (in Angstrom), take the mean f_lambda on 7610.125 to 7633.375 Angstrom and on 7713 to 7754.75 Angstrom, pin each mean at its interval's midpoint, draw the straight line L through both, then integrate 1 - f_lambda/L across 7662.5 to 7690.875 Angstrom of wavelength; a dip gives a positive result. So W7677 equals 1.2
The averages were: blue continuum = 31.6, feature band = 30.8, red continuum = 32.7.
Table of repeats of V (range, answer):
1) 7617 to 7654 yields 32.2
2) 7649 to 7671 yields 30.8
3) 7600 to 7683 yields 30.7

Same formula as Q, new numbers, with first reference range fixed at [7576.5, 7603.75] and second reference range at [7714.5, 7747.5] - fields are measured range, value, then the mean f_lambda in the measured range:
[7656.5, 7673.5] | 0.03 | 30.5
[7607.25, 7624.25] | 0.04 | 30.2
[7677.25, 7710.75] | 0.00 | 31.7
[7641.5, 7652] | -0.02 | 32.1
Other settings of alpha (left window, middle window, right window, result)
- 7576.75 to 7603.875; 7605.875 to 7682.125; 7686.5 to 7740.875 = 0.62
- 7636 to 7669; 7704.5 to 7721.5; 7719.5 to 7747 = -0.23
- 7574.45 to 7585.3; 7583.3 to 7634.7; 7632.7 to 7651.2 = 0.42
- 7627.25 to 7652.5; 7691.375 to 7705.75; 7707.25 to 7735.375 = 0.06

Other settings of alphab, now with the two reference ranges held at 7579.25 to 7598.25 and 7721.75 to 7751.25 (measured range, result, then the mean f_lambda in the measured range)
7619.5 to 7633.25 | -0.59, 32.8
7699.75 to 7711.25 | 0.13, 31.4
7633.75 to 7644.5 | -0.17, 32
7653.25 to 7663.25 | -0.34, 32.6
